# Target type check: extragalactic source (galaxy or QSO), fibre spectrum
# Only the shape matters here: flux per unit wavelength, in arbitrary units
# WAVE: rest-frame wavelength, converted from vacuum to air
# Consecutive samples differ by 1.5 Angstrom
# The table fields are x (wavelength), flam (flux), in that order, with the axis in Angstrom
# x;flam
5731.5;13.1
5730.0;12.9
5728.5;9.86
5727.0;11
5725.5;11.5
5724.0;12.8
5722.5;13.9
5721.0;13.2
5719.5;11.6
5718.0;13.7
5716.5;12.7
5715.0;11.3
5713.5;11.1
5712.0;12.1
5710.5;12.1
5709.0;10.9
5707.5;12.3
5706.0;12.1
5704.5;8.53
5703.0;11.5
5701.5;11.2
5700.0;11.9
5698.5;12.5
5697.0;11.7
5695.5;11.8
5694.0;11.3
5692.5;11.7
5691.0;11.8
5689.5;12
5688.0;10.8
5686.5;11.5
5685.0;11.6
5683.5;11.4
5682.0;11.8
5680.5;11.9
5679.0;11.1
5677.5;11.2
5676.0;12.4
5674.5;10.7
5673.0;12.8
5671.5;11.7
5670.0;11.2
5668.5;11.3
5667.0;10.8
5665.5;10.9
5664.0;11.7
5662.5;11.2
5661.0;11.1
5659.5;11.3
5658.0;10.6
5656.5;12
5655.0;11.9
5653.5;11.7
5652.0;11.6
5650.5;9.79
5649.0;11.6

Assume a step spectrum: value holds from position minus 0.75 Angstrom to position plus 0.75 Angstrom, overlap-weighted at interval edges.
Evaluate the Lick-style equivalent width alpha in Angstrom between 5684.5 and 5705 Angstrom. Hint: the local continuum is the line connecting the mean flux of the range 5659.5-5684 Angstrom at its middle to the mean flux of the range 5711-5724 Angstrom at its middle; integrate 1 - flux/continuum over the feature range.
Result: 0.86 Angstrom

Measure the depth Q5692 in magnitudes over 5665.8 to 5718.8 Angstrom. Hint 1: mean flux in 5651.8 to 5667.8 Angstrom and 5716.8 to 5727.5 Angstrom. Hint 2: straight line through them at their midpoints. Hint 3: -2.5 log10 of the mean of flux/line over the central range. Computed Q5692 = 0.03 mag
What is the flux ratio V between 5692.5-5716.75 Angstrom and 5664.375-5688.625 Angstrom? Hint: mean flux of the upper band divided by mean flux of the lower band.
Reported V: 1.01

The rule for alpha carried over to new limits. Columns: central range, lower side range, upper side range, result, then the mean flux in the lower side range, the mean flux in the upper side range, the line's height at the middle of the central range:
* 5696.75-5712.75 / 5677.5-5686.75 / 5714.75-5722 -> 0.9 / 11.5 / 12.6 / 12.2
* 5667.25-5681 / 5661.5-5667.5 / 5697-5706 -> -0.5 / 11.2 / 11.3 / 11.2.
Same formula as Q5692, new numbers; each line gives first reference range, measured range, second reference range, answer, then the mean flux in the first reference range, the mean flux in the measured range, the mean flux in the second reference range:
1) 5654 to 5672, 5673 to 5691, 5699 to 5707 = -0.03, 11.3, 11.6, 11.1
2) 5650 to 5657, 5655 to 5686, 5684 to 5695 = 0.00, 11.4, 11.4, 11.5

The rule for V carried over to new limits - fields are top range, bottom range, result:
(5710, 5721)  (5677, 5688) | 1.06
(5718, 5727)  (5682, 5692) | 1.09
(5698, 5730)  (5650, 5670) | 1.05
